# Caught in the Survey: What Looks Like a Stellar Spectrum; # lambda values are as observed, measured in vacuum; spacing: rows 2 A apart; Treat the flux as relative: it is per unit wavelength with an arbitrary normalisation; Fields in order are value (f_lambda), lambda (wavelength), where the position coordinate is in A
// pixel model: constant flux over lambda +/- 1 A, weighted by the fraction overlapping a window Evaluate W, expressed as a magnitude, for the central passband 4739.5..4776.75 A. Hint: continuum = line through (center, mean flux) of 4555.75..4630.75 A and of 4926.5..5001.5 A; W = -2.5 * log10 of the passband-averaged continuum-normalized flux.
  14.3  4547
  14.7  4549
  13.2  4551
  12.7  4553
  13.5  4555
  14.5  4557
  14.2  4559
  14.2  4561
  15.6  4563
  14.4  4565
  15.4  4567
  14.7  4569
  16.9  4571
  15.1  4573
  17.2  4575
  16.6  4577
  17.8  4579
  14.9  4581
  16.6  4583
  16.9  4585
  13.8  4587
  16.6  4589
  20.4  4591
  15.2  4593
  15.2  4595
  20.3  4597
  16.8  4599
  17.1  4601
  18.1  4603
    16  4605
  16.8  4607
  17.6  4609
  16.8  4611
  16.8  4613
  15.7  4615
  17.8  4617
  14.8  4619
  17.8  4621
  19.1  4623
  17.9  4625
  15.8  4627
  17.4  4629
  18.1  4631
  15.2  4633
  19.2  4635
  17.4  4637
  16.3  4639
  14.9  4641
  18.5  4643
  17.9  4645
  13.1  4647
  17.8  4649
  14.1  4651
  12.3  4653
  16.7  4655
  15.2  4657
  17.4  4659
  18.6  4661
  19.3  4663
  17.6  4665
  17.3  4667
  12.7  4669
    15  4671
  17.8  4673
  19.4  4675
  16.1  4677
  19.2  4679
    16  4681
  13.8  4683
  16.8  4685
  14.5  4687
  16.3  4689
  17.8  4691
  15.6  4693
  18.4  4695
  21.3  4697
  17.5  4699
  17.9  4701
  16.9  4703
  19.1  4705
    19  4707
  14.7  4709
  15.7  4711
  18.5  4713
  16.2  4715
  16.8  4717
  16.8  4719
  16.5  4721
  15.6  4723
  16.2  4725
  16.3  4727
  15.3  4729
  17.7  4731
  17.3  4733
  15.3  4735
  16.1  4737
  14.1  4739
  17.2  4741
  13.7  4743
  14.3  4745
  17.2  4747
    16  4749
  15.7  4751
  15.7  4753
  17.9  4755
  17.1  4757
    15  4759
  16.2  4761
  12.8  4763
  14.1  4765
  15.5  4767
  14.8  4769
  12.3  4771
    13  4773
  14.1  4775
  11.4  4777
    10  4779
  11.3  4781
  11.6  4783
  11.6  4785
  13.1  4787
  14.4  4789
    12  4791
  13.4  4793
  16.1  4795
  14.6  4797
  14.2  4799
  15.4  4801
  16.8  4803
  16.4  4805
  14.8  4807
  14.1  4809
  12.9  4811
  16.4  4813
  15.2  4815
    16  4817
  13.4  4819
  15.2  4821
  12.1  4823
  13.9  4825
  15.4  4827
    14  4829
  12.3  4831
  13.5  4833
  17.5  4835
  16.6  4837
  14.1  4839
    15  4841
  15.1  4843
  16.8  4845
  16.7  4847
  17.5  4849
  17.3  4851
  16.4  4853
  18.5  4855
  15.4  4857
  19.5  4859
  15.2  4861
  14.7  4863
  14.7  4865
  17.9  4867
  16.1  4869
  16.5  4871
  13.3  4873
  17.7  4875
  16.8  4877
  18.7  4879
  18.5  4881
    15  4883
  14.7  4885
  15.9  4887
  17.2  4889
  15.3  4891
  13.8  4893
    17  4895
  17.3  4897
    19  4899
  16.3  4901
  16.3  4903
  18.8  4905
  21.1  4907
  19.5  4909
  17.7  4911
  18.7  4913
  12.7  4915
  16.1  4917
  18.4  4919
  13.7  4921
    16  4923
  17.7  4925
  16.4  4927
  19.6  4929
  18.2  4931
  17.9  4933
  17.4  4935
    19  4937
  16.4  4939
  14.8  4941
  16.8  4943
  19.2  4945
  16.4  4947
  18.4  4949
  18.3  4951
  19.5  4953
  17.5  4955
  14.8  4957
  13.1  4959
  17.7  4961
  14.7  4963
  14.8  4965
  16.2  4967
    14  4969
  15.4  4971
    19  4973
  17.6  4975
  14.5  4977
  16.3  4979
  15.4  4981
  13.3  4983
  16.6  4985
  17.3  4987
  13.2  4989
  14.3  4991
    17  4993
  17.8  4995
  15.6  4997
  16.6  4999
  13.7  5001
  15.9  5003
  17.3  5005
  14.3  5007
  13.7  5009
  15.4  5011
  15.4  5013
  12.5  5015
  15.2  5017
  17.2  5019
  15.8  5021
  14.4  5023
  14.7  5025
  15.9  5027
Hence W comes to 0.10 mag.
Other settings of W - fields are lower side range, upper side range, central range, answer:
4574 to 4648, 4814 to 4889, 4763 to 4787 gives 0.258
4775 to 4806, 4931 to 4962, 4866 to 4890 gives -0.065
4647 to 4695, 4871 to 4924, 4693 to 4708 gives -0.122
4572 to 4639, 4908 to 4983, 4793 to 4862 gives 0.094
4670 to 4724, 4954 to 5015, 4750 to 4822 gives 0.160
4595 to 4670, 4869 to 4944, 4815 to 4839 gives 0.162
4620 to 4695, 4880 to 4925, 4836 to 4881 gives 0.022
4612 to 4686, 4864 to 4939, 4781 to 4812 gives 0.199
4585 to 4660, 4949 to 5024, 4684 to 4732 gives -0.032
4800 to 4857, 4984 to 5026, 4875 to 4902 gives -0.085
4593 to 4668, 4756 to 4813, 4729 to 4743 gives -0.082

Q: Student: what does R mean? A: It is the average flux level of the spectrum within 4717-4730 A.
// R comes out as 16.2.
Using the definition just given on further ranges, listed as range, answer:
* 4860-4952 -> 16.9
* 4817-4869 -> 15.6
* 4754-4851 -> 14.5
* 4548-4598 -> 15.6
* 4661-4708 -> 17.2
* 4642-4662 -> 16.2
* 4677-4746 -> 16.6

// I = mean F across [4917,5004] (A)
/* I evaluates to 16.4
